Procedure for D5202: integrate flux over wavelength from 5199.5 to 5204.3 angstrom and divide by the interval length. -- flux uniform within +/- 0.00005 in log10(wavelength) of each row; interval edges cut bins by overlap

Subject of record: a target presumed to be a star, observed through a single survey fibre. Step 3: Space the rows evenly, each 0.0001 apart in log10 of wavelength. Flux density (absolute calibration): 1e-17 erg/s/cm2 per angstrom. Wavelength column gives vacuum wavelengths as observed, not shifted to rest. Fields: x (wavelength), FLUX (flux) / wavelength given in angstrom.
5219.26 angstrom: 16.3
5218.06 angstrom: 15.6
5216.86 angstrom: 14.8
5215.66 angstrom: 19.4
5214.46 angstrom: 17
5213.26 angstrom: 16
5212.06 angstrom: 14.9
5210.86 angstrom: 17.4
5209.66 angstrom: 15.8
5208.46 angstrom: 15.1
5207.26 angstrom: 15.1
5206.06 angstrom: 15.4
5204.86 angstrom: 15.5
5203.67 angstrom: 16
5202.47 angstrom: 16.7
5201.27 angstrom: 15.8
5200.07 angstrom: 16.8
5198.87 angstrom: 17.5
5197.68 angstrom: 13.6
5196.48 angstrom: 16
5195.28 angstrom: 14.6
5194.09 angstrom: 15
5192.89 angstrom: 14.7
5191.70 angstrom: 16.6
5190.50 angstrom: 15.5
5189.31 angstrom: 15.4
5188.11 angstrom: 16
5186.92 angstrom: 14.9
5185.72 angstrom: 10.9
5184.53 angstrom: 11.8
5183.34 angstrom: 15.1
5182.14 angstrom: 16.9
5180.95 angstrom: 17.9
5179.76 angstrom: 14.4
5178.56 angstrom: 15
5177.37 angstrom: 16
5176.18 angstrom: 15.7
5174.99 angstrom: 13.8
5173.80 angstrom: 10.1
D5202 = 16.3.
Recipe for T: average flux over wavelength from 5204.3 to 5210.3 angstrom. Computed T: 15.4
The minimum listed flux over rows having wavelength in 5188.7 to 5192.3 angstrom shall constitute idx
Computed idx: 15.4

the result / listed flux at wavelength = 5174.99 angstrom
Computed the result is 13.8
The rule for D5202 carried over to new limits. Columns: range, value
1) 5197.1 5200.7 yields 16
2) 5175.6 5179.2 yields 15.5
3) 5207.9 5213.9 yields 15.9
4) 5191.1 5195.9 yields 15.2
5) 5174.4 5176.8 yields 14.8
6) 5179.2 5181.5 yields 16.2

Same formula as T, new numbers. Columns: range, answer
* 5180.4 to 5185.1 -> 15.4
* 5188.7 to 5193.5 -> 15.5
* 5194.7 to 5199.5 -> 15.4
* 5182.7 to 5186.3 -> 12.7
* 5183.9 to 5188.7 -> 13.4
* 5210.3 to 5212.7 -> 16.1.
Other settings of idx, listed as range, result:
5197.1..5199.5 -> 13.6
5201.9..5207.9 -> 15.1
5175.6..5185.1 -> 11.8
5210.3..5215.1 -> 14.9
